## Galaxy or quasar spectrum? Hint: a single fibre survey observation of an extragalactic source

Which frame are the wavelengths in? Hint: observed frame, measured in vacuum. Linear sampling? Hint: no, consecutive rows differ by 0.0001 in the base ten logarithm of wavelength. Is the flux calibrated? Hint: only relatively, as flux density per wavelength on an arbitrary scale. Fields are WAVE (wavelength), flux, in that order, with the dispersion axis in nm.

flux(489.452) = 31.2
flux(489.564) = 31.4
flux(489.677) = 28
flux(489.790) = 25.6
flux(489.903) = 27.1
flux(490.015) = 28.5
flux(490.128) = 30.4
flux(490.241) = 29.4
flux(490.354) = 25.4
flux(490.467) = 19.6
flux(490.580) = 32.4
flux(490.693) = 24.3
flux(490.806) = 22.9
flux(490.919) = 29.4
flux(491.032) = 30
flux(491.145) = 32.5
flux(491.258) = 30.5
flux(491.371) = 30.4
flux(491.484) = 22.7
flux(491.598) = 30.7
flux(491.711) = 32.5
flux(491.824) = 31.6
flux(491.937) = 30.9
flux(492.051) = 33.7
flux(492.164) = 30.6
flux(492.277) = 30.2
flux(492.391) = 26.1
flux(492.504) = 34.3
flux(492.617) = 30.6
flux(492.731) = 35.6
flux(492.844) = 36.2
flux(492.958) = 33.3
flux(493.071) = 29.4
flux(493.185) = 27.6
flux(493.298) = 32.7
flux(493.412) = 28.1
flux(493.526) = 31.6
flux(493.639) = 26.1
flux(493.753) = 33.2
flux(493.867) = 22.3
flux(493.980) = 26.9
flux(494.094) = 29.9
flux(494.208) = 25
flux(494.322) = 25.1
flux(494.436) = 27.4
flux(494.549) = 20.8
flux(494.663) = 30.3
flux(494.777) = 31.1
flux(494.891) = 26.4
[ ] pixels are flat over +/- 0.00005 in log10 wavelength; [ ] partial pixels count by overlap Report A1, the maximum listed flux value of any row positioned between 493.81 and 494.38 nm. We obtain 29.9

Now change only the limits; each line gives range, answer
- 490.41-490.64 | 32.4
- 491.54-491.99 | 32.5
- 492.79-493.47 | 36.2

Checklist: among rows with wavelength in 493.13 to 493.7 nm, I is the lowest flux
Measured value 26.1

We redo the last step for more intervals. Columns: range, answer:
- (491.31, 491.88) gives 22.7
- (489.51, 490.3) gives 25.6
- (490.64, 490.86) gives 22.9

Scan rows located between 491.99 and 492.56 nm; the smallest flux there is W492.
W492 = 26.1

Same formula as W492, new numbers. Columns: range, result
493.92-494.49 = 25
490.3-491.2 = 19.6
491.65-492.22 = 30.6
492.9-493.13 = 29.4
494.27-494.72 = 20.8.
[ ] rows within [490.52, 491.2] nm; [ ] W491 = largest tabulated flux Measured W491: 32.5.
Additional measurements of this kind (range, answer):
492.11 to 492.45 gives 30.6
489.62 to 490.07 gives 28.5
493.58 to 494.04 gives 33.2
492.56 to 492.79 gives 35.6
